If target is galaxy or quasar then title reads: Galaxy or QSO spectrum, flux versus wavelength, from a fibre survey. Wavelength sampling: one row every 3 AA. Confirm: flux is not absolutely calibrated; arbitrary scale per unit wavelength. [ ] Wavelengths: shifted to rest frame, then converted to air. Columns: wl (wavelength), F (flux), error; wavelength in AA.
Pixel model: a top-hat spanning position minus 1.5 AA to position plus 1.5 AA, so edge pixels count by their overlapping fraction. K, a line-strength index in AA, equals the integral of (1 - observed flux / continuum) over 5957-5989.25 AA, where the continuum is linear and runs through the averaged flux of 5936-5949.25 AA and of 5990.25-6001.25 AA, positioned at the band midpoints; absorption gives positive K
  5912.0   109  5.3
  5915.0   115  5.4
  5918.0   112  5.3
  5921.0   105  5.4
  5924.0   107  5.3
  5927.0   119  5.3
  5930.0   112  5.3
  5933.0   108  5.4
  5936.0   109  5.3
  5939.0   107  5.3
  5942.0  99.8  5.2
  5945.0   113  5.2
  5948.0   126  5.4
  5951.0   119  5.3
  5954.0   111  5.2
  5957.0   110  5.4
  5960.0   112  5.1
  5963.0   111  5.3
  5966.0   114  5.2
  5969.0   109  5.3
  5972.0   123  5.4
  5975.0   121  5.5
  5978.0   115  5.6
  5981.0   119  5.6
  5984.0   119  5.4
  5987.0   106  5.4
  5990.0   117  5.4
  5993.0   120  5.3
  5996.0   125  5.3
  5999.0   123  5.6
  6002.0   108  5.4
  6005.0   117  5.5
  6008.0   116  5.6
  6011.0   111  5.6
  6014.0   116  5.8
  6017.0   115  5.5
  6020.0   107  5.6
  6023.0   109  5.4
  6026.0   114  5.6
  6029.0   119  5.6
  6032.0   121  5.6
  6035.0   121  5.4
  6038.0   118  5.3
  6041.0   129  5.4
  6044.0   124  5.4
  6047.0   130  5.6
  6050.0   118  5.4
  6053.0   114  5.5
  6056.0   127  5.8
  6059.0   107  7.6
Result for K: 0.5 AA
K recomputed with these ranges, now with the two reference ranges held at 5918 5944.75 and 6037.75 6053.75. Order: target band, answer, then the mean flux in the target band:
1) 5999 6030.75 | 1.42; 114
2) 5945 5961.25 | -0.58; 115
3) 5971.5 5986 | -0.52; 119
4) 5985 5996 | 0.01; 116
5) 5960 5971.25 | 0.08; 112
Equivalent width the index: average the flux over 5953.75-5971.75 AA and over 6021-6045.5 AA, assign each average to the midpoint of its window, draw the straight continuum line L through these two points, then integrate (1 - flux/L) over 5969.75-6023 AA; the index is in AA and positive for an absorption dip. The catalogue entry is -0.3 AA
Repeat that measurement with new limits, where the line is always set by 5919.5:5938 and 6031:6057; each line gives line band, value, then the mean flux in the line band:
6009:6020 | 0.56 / 113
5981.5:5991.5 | 0.14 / 114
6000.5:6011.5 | 0.47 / 113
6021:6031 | 0.54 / 114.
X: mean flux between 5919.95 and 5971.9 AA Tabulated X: 112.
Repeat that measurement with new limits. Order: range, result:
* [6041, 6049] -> 127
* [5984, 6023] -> 115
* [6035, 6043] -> 123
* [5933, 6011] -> 115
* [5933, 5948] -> 109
